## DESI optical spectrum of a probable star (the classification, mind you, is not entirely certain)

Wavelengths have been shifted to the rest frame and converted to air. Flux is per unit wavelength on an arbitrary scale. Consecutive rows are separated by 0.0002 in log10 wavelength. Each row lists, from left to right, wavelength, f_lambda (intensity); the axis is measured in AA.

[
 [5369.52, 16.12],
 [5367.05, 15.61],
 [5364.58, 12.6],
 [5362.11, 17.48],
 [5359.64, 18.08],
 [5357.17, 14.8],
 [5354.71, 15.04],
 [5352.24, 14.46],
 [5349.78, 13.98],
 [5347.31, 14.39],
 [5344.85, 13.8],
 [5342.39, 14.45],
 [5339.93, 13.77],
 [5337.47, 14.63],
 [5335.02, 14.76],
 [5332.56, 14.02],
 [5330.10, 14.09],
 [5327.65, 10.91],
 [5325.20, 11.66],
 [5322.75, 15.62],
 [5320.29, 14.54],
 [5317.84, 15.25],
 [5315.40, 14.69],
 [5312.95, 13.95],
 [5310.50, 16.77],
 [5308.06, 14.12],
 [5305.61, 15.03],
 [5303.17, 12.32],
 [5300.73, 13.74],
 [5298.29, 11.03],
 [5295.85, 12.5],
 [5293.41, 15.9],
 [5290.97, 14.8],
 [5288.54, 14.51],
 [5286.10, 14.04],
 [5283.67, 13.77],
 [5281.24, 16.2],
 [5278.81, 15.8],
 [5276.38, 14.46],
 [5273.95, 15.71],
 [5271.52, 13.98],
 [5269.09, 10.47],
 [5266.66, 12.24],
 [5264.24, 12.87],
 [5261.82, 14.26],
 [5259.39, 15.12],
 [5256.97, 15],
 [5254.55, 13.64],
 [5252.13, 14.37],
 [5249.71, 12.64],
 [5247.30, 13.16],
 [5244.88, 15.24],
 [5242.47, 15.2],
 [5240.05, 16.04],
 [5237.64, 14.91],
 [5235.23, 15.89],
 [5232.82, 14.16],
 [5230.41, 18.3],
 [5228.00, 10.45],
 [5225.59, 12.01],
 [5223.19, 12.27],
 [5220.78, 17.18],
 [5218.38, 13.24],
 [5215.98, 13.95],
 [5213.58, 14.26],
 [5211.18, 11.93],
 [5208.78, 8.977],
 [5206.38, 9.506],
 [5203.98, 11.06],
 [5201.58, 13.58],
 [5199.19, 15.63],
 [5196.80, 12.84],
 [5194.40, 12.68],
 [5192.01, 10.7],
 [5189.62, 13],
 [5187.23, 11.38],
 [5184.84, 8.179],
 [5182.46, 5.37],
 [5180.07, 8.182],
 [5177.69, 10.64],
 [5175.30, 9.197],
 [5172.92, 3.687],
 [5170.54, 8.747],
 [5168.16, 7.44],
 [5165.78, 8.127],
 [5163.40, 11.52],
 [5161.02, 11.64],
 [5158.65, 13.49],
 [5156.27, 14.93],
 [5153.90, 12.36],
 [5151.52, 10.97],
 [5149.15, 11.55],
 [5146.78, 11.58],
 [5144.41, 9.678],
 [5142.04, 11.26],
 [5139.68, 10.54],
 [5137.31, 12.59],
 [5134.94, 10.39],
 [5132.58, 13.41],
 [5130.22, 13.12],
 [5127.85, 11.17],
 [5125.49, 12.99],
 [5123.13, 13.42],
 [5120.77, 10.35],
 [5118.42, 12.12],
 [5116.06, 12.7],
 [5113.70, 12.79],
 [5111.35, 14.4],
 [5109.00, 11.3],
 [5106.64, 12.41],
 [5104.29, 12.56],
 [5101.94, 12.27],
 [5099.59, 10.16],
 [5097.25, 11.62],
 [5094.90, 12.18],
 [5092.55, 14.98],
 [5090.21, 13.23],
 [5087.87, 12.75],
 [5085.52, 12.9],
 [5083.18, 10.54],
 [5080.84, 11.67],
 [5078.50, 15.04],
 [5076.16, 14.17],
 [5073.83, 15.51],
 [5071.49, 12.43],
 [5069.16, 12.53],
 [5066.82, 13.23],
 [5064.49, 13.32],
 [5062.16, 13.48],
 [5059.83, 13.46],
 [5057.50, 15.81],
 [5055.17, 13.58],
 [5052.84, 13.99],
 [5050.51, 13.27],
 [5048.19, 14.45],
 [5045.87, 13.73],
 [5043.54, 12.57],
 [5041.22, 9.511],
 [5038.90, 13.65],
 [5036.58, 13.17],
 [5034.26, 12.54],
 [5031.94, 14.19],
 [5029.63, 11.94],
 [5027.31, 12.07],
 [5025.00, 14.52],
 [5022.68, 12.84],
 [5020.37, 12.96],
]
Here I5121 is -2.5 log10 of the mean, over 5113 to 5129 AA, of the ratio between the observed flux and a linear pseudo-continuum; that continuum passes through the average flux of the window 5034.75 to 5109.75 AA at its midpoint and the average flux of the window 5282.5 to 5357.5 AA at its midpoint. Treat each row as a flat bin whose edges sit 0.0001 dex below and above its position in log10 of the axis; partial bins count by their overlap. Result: 0.086 mag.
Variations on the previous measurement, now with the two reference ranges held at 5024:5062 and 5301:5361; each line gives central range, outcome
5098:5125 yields 0.110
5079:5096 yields 0.062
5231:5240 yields -0.099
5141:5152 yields 0.236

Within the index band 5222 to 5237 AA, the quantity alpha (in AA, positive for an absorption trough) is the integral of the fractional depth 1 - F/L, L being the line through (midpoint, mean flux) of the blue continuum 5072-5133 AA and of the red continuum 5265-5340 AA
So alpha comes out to -0.4 AA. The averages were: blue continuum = 12.7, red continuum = 14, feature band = 13.9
